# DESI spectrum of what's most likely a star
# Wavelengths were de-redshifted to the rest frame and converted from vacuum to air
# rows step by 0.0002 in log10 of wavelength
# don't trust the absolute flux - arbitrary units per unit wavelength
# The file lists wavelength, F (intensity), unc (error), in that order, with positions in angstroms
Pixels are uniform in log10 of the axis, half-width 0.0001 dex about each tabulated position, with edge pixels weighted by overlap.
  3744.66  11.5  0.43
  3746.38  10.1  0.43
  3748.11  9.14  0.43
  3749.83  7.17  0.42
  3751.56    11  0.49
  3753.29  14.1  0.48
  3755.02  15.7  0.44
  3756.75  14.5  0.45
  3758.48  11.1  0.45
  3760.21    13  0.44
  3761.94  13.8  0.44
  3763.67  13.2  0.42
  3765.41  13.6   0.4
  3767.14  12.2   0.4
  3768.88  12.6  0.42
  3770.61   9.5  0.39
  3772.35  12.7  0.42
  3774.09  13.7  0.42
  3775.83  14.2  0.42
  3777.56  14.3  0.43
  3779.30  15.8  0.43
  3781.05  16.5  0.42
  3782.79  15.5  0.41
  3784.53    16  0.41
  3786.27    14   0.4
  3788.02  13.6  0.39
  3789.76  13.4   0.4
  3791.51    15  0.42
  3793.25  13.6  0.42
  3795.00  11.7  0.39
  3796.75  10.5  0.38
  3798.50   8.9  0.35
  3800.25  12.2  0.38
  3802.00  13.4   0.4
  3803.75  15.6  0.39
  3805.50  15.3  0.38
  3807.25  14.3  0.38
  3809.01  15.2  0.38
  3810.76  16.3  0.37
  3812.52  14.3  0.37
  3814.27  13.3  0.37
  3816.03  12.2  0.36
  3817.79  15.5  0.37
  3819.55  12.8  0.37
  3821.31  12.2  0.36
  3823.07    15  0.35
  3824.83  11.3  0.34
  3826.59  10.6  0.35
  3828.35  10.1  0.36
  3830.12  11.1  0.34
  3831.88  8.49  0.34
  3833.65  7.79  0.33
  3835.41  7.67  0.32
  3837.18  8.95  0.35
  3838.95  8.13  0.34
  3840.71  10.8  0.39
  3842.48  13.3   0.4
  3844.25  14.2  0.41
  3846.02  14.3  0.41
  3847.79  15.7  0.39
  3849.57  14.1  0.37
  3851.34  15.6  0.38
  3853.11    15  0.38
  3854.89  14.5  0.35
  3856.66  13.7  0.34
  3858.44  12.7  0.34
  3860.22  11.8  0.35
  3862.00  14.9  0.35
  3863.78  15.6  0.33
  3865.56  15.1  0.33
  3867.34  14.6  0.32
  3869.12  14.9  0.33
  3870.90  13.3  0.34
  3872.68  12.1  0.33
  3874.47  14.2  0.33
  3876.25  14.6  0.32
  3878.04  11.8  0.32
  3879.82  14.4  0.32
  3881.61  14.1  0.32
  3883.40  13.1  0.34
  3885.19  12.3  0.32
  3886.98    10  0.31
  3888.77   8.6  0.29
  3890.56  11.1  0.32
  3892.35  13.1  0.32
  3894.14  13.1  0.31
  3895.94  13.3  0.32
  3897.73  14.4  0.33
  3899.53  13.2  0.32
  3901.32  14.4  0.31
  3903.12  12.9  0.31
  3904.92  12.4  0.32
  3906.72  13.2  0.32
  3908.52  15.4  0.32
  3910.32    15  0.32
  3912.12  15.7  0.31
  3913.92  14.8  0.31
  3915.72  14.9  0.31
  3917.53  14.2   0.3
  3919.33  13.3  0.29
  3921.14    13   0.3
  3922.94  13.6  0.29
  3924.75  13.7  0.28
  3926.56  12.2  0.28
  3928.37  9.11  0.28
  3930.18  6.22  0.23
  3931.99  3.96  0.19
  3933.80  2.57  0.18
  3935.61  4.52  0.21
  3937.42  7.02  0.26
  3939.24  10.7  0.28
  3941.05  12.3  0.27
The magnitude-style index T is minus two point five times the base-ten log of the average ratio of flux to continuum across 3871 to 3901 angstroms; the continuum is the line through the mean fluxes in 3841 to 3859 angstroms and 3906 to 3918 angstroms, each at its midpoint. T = 0.142 mag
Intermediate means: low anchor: 14.2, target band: 12.8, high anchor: 14.8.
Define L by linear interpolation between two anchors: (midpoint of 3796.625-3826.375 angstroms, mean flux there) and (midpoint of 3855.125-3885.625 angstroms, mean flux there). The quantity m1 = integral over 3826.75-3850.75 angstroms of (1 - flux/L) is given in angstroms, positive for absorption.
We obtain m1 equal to 4.28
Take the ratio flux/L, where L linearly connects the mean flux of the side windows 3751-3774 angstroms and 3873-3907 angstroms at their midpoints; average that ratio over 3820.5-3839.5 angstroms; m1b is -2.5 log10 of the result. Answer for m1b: 0.258 mag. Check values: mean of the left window 12.9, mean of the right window 12.8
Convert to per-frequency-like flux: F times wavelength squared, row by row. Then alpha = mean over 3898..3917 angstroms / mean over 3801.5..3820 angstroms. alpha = 1.03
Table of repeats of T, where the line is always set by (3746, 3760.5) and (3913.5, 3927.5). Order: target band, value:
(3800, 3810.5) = -0.18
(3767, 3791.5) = -0.16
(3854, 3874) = -0.07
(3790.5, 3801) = 0.02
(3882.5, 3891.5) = 0.20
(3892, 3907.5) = 0.01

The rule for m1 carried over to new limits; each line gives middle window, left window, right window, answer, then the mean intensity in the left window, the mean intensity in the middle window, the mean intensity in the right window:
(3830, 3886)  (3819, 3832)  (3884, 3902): -4.5 angstroms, 11.6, 12.9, 12.3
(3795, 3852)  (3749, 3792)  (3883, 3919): 3.9 angstroms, 13.4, 12.4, 13.3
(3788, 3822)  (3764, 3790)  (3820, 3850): -2.3 angstroms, 13.8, 13.5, 11.4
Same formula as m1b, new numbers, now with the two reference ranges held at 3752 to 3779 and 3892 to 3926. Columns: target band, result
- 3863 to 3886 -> -0.011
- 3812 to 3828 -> 0.047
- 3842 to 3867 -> -0.055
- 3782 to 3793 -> -0.093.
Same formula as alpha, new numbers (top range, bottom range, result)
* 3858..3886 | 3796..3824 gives 1.04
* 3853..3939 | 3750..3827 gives 0.98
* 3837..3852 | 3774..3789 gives 0.90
